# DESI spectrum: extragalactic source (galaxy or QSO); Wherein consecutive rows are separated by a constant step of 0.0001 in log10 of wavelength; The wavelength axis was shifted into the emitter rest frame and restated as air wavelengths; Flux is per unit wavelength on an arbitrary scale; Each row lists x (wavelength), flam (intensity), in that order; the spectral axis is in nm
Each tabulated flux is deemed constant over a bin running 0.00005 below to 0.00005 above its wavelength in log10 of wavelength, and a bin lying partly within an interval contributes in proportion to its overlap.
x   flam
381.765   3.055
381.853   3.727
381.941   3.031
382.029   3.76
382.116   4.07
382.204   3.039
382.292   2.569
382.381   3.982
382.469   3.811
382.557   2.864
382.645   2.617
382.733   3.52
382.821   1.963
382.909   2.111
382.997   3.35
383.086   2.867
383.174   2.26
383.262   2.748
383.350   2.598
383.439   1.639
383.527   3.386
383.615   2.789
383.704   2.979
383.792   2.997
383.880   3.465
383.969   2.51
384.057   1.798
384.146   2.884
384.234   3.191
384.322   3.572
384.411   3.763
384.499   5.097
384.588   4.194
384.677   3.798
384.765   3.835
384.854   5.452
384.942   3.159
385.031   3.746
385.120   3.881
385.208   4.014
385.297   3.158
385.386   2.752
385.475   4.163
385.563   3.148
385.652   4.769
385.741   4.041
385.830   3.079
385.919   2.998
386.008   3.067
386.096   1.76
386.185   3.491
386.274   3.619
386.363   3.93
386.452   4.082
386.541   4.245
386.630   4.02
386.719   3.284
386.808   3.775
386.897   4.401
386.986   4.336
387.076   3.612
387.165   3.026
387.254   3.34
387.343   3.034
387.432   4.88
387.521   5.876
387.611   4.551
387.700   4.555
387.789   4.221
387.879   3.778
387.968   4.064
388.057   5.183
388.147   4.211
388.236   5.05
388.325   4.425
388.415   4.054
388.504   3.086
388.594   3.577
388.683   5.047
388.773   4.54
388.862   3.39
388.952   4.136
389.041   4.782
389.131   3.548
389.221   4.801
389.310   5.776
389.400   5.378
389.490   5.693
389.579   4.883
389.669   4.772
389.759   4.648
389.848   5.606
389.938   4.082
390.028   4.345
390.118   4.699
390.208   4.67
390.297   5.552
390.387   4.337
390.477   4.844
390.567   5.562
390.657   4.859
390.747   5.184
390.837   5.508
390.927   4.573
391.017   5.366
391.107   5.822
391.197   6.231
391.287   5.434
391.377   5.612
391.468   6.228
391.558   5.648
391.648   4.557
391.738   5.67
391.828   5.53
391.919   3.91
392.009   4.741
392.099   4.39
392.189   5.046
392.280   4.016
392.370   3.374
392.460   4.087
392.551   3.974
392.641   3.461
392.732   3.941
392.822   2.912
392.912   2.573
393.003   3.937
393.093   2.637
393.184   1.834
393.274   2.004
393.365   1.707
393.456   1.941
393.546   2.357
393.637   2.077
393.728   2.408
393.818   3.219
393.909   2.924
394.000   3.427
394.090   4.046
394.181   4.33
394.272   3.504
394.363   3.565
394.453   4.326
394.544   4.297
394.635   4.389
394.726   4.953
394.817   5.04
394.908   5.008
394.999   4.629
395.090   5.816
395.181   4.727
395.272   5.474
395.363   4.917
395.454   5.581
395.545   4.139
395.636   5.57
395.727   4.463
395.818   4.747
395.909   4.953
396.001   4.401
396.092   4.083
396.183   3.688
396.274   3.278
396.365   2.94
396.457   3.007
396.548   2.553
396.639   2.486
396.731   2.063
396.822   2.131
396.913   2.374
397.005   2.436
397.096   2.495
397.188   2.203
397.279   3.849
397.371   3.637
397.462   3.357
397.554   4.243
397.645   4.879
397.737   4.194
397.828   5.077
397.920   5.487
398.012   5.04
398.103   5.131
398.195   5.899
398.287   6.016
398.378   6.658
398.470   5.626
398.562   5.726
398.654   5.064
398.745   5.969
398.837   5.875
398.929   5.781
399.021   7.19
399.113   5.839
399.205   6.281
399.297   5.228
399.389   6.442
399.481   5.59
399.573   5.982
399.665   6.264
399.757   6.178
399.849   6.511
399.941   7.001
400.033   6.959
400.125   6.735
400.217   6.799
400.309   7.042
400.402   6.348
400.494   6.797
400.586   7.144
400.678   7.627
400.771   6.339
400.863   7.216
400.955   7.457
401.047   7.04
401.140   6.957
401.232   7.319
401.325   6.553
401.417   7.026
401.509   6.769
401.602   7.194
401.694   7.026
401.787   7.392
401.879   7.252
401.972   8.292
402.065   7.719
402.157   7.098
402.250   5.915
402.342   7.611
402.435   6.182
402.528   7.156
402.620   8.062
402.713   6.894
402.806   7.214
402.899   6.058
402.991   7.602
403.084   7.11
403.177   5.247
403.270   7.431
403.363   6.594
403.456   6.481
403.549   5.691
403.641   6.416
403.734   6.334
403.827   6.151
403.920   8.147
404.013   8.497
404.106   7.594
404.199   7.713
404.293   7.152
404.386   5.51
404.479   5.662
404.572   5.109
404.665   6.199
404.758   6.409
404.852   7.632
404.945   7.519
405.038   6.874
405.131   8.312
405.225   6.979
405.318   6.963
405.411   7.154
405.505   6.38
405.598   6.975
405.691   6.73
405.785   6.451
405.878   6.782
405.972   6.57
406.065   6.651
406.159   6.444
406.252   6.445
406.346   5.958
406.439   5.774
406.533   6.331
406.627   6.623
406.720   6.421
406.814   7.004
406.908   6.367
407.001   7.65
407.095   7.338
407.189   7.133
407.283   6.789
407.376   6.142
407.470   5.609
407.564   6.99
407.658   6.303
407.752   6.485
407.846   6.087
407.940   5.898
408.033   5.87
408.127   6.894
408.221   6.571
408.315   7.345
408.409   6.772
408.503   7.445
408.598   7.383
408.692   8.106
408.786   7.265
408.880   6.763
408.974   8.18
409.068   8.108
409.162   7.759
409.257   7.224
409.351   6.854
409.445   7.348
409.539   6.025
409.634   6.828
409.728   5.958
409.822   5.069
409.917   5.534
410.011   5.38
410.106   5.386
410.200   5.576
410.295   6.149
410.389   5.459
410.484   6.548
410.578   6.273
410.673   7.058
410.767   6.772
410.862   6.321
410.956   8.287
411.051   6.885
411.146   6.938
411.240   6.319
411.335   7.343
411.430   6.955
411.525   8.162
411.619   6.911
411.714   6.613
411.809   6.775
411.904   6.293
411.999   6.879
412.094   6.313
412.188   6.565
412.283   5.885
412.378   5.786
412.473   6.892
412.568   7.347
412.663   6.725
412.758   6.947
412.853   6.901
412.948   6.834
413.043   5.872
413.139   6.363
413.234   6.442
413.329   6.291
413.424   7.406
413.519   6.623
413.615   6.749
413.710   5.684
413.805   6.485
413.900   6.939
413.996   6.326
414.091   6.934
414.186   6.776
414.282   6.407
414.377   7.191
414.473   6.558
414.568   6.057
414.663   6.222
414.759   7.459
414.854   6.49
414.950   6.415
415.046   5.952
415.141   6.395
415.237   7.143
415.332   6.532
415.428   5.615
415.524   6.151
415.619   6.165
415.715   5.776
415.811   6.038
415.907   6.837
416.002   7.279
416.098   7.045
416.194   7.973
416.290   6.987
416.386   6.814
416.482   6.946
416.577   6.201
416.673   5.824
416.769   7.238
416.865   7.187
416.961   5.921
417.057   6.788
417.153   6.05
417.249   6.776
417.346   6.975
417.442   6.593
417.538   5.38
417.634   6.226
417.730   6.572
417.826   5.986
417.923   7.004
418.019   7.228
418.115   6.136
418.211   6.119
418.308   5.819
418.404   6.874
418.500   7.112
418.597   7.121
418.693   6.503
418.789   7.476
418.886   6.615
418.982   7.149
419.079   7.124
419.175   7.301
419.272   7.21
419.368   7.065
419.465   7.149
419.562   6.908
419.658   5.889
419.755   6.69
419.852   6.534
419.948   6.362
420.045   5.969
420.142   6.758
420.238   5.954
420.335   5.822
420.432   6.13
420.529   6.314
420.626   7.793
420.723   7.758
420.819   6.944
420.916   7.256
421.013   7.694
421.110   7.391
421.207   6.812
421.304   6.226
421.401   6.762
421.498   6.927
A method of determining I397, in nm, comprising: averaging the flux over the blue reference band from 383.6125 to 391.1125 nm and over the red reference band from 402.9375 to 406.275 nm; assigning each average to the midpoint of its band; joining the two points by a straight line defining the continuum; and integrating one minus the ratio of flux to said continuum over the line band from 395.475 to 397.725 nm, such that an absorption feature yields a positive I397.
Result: 0.81 nm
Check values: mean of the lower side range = 4.12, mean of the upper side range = 6.78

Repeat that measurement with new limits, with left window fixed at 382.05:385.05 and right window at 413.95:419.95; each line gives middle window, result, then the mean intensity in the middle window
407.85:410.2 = -0.36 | 6.71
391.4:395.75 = 0.20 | 4.03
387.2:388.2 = -0.19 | 4.33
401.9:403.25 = -0.49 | 7.02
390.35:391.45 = -0.38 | 5.3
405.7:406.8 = -0.18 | 6.43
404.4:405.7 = -0.32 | 6.75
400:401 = -0.41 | 6.95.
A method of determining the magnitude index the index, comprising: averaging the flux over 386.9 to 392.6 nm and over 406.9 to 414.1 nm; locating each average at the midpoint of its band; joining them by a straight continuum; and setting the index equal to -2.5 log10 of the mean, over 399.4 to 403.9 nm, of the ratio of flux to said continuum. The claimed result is -0.18 mag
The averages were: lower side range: 4.66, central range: 6.83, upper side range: 6.67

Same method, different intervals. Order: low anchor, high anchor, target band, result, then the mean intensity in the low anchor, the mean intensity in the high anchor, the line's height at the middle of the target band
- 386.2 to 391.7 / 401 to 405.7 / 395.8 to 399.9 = 0.29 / 4.59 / 6.93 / 6.04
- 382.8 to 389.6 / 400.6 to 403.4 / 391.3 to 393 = 0.13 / 3.75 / 7.05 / 4.99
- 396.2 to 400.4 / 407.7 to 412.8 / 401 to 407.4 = -0.18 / 4.93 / 6.69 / 5.8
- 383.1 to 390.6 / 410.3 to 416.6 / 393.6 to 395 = 0.21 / 3.94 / 6.64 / 4.7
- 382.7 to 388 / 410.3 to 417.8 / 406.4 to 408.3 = -0.11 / 3.51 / 6.61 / 5.89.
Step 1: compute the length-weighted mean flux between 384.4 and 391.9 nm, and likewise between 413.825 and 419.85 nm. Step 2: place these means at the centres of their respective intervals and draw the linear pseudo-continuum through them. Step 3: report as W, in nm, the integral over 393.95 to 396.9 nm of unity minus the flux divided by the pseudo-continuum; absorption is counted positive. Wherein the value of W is 0.50 nm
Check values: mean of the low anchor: 4.4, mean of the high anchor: 6.64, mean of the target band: 4.12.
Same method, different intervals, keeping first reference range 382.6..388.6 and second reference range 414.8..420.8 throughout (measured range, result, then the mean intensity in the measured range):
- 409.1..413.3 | -0.40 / 6.57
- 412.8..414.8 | -0.11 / 6.59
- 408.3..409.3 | -0.30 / 7.49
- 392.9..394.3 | 0.49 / 2.8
